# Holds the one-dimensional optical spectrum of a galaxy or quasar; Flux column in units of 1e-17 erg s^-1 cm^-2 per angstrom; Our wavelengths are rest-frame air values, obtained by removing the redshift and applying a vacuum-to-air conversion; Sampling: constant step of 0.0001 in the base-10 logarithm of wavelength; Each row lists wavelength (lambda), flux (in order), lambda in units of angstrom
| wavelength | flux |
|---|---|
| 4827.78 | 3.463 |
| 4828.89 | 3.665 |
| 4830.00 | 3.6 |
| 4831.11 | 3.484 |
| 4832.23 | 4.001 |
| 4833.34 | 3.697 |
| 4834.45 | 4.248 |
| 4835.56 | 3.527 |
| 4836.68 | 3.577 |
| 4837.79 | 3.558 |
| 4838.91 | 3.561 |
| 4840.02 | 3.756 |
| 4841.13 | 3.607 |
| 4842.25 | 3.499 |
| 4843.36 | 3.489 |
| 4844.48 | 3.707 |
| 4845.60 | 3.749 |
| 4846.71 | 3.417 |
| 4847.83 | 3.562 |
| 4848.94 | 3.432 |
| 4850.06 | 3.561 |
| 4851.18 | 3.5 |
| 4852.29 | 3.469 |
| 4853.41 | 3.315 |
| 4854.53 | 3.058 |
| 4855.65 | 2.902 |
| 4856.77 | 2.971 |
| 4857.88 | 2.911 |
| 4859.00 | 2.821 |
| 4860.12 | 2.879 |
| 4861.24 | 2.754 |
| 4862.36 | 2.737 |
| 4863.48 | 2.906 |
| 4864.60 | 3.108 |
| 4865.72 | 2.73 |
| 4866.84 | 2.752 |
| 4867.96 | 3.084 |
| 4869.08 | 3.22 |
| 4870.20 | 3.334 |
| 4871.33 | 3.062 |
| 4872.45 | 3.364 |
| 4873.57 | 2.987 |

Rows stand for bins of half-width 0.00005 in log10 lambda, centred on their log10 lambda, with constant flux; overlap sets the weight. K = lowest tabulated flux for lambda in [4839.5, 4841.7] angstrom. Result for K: 3.607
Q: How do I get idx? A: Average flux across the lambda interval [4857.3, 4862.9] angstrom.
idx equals 2.82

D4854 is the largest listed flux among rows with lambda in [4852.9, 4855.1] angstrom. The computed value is 3.315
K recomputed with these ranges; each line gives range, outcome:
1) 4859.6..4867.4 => 2.73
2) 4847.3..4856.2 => 2.902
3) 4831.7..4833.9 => 3.697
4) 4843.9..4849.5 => 3.417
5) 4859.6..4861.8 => 2.754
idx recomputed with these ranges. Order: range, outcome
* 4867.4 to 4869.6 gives 3.15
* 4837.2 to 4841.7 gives 3.62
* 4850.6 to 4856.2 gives 3.25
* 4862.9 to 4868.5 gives 2.92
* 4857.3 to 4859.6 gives 2.88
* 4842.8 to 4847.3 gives 3.59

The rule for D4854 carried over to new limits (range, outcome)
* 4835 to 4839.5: 3.577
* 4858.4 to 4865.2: 3.108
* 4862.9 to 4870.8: 3.334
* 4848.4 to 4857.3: 3.561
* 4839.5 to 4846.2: 3.756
